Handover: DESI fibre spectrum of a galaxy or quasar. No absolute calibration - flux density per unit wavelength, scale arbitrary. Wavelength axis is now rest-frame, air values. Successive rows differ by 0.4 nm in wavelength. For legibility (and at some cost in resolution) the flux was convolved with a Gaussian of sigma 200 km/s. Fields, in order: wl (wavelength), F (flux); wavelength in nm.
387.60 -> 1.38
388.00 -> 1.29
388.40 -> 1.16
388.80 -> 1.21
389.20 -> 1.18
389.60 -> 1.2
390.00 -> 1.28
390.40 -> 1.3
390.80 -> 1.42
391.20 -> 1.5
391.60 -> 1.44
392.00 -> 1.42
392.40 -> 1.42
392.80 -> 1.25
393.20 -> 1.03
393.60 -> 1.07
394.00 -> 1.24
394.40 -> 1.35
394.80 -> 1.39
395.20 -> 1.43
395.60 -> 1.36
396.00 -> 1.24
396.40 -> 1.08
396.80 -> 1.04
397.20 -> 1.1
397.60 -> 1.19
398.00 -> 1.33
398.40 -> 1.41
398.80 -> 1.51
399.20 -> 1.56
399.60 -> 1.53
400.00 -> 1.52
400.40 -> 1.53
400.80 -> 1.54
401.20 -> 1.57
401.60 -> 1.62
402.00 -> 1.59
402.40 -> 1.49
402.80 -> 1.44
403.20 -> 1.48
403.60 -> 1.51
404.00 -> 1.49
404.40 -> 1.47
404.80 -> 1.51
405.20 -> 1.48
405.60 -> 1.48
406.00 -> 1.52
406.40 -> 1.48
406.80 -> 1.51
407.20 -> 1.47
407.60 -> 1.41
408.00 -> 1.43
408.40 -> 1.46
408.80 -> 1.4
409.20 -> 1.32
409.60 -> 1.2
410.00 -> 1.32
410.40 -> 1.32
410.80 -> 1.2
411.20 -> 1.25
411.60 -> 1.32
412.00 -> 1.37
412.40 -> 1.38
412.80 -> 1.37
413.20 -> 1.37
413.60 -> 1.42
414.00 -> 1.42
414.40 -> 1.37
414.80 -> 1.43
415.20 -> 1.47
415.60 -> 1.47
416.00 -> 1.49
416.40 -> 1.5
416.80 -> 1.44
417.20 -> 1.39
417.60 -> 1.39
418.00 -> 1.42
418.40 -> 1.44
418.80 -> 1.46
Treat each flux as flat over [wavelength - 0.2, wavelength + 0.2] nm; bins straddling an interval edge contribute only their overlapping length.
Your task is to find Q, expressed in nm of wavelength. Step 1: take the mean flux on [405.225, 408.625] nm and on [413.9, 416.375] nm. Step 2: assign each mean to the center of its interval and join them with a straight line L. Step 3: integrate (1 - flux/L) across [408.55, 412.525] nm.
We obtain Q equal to 0.41 nm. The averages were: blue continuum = 1.47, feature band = 1.31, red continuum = 1.45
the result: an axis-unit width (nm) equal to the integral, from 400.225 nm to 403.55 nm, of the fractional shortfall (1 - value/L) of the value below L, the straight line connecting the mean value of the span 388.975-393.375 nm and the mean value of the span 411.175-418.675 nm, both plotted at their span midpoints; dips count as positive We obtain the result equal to -0.43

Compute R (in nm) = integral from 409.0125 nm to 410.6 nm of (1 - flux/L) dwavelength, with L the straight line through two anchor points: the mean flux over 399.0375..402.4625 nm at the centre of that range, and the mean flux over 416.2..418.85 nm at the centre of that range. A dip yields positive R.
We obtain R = 0.21 nm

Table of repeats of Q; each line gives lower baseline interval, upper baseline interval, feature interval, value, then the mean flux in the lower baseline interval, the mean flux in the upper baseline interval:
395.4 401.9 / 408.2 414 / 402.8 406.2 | -0.31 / 1.39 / 1.34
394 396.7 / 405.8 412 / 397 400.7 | -0.27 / 1.29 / 1.37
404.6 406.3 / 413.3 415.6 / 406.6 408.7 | 0.04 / 1.5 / 1.42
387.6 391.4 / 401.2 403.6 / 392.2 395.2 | 0.23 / 1.29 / 1.53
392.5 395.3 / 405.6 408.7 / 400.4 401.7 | -0.19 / 1.25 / 1.47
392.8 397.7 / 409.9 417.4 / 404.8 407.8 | -0.38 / 1.21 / 1.39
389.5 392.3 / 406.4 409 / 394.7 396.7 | 0.16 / 1.37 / 1.45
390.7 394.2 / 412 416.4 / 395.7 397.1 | 0.20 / 1.31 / 1.42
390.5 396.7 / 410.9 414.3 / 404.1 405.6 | -0.17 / 1.3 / 1.36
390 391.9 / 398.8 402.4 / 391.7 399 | 0.98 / 1.4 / 1.55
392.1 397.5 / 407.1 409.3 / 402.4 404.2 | -0.18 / 1.23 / 1.42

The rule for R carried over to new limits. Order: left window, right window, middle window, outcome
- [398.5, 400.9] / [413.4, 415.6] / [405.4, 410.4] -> 0.20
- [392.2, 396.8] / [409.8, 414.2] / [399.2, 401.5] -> -0.47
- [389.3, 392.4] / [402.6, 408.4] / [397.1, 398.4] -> 0.16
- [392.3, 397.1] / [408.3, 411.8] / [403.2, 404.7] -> -0.25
